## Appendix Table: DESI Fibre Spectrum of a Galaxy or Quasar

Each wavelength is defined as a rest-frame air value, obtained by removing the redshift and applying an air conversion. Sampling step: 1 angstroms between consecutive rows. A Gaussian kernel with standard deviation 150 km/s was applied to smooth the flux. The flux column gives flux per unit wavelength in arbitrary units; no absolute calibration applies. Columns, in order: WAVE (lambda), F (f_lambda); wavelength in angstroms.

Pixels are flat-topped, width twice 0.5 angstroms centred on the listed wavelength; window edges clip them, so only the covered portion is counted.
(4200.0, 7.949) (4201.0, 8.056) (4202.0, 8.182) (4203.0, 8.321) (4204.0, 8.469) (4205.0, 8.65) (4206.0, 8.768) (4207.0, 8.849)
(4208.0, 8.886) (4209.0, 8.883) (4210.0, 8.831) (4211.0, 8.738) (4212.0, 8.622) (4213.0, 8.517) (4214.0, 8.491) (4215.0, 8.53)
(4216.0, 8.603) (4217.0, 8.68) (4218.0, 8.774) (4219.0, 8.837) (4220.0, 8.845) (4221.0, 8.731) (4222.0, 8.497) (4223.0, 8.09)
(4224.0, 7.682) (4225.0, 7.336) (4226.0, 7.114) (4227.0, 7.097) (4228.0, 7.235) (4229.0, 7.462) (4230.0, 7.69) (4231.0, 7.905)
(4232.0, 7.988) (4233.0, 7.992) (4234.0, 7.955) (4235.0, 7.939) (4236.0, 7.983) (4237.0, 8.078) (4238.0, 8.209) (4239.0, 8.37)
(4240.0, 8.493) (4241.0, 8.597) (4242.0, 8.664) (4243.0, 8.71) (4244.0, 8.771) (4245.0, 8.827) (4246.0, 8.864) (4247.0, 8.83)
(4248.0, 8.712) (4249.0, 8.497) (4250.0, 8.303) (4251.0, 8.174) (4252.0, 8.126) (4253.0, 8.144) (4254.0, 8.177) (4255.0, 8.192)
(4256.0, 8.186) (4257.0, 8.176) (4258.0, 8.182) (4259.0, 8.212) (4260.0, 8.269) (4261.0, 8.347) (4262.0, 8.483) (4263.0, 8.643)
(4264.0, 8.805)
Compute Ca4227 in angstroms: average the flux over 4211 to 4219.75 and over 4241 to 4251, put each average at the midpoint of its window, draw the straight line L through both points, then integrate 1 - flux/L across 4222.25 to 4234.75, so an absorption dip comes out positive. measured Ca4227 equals 1.4 angstroms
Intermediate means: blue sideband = 8.64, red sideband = 8.66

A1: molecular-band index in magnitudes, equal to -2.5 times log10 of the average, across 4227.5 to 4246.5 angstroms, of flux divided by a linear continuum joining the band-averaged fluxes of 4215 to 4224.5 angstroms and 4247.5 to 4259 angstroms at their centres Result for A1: 0.02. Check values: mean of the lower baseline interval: 8.53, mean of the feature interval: 8.2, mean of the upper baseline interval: 8.26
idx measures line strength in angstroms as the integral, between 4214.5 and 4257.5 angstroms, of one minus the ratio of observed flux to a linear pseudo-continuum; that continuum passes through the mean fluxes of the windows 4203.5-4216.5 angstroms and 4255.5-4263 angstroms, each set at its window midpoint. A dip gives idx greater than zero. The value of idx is 1.2 angstroms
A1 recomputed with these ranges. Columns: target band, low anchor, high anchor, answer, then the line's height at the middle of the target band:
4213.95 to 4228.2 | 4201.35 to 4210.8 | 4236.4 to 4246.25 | 0.05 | 8.6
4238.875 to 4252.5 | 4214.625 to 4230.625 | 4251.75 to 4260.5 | -0.05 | 8.15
